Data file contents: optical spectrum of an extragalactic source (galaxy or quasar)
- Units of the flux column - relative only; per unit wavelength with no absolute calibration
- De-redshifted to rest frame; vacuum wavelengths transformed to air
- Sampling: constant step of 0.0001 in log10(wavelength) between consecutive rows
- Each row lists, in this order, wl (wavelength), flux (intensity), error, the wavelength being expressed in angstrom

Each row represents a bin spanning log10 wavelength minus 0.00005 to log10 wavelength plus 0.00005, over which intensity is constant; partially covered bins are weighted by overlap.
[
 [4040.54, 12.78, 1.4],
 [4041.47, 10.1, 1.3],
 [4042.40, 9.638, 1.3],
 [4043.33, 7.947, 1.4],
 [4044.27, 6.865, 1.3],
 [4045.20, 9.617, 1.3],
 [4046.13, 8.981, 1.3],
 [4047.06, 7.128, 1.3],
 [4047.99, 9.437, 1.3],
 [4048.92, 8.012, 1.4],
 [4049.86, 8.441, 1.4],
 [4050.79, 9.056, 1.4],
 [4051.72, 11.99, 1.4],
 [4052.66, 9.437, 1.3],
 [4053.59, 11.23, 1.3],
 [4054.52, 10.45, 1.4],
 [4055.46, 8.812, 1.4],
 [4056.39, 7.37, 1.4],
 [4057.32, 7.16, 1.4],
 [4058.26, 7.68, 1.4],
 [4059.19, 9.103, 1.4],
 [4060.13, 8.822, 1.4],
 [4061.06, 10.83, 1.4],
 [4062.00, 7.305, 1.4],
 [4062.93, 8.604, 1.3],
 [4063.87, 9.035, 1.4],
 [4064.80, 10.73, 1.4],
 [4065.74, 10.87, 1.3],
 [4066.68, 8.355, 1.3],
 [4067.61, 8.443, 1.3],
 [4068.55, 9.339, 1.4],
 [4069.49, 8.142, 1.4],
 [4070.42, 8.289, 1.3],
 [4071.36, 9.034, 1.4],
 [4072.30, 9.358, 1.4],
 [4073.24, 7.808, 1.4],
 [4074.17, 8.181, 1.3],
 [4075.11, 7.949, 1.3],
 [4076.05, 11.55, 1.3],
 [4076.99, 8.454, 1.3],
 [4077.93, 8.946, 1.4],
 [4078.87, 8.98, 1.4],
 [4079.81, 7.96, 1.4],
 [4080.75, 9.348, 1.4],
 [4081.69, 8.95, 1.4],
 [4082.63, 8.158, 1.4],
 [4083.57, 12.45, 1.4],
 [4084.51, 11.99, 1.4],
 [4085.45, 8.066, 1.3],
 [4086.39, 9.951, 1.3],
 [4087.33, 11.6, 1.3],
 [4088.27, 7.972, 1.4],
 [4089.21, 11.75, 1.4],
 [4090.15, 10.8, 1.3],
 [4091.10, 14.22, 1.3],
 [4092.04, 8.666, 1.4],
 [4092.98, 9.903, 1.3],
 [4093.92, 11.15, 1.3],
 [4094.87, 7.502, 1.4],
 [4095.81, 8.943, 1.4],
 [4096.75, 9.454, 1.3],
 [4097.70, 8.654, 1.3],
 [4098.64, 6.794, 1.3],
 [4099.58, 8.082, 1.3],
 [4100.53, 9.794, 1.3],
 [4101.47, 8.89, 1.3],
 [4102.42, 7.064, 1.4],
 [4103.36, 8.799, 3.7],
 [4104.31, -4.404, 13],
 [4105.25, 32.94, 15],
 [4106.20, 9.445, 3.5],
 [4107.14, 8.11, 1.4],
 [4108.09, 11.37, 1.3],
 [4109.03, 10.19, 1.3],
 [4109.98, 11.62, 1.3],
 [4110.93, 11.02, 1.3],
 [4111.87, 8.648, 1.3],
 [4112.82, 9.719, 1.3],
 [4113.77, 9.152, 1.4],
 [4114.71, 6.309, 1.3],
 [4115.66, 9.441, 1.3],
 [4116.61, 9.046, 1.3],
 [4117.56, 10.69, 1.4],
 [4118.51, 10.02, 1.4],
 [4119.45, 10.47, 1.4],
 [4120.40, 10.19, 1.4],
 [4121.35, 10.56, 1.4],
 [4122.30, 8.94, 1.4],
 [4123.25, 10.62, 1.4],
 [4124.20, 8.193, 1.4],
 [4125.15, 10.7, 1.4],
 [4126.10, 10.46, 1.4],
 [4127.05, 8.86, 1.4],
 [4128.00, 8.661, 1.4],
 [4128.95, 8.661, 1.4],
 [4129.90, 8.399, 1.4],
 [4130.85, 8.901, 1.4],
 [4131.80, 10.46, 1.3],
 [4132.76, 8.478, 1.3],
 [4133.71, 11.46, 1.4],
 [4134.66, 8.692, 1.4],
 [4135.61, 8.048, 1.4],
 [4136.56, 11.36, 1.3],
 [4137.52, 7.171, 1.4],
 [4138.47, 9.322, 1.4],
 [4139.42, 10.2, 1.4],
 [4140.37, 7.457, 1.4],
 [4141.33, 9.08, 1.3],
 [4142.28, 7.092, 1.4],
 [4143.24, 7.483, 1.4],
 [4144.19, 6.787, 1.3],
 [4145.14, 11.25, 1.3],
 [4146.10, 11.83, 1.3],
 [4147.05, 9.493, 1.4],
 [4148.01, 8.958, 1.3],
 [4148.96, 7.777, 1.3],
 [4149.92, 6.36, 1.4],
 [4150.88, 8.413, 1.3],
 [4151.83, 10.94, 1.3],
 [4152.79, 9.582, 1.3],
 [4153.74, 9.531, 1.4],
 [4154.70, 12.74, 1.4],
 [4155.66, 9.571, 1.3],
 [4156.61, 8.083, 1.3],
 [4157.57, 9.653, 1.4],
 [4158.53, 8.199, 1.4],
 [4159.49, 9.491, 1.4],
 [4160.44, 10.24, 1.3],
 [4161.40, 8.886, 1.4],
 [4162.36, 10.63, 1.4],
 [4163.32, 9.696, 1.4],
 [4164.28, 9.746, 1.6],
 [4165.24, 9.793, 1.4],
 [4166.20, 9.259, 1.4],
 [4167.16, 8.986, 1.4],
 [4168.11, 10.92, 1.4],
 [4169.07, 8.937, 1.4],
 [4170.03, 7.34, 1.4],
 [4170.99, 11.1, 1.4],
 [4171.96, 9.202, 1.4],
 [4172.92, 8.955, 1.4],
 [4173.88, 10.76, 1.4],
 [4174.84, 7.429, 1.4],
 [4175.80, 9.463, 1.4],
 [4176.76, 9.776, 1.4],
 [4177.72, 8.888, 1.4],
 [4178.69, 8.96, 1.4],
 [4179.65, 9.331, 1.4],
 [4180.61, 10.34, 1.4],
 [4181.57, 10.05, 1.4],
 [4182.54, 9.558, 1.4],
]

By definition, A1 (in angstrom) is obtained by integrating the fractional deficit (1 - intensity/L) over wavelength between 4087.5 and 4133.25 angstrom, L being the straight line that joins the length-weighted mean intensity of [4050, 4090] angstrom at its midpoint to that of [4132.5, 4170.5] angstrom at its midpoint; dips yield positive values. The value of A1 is -2.1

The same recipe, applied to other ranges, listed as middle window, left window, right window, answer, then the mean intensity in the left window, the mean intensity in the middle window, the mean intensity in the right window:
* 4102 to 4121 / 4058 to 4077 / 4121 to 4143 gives -1.9 angstrom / 8.97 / 10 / 9.18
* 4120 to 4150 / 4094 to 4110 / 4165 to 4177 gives 1.0 angstrom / 9.58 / 9.15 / 9.37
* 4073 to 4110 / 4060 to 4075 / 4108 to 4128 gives -1.4 angstrom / 8.93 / 9.69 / 9.76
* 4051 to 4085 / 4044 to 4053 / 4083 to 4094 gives 2.0 angstrom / 8.93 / 9.2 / 10.7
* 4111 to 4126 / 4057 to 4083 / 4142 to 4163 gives -0.8 angstrom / 8.84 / 9.58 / 9.25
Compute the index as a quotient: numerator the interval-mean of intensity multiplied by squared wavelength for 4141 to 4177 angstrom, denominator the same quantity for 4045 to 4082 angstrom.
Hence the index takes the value 1.09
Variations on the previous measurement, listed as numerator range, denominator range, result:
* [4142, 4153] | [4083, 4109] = 0.91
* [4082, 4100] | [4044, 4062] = 1.11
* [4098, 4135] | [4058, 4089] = 1.07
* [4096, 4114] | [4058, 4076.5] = 1.11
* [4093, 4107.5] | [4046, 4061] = 1.07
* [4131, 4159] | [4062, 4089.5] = 1.02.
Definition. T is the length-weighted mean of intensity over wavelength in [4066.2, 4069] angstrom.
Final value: 8.71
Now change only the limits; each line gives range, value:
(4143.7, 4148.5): 9.67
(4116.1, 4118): 9.82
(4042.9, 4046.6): 8.35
